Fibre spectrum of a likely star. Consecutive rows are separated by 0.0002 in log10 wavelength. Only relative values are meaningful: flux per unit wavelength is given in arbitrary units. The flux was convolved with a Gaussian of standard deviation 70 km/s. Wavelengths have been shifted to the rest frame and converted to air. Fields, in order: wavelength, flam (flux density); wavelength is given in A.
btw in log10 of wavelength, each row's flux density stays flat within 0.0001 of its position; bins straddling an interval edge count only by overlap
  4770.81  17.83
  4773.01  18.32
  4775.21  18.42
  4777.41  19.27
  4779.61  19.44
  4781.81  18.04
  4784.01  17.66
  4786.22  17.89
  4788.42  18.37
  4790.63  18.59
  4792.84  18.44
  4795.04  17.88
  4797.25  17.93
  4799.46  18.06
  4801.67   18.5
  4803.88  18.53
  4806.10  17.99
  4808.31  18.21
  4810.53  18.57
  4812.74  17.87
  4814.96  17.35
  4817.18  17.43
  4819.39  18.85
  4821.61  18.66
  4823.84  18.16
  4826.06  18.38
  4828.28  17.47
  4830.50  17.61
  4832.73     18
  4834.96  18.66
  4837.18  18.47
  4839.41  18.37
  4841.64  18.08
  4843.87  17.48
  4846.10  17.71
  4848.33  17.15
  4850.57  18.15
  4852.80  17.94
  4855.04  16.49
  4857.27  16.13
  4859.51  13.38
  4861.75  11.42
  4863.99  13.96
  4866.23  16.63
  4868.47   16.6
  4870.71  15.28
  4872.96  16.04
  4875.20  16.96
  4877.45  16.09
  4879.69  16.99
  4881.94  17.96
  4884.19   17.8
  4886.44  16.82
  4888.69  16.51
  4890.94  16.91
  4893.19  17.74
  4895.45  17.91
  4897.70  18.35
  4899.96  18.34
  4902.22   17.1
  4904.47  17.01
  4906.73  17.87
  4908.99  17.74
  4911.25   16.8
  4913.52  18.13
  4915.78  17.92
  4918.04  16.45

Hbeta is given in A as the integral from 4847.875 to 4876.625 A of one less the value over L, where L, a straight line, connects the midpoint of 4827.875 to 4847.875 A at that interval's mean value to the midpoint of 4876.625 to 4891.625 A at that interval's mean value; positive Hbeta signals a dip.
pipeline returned 2.7 A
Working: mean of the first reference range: 18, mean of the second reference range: 17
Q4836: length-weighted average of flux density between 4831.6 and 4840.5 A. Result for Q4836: 18.4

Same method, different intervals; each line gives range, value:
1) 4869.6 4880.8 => 16.3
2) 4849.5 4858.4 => 17.2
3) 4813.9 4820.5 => 17.9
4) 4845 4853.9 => 17.7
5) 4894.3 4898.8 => 18.1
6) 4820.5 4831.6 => 18.1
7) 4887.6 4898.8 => 17.5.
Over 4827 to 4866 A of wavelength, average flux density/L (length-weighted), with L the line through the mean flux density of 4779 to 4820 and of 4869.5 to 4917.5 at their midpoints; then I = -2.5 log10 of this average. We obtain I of 0.05 mag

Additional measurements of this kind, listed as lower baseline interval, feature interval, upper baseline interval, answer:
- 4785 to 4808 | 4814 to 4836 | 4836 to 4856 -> -0.01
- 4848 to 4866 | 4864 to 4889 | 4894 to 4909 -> 0.00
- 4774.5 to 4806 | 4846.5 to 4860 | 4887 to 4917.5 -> 0.07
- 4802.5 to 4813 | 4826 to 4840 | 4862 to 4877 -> -0.06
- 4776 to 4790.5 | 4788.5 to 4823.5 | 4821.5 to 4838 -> 0.01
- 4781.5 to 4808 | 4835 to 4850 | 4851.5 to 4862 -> -0.12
